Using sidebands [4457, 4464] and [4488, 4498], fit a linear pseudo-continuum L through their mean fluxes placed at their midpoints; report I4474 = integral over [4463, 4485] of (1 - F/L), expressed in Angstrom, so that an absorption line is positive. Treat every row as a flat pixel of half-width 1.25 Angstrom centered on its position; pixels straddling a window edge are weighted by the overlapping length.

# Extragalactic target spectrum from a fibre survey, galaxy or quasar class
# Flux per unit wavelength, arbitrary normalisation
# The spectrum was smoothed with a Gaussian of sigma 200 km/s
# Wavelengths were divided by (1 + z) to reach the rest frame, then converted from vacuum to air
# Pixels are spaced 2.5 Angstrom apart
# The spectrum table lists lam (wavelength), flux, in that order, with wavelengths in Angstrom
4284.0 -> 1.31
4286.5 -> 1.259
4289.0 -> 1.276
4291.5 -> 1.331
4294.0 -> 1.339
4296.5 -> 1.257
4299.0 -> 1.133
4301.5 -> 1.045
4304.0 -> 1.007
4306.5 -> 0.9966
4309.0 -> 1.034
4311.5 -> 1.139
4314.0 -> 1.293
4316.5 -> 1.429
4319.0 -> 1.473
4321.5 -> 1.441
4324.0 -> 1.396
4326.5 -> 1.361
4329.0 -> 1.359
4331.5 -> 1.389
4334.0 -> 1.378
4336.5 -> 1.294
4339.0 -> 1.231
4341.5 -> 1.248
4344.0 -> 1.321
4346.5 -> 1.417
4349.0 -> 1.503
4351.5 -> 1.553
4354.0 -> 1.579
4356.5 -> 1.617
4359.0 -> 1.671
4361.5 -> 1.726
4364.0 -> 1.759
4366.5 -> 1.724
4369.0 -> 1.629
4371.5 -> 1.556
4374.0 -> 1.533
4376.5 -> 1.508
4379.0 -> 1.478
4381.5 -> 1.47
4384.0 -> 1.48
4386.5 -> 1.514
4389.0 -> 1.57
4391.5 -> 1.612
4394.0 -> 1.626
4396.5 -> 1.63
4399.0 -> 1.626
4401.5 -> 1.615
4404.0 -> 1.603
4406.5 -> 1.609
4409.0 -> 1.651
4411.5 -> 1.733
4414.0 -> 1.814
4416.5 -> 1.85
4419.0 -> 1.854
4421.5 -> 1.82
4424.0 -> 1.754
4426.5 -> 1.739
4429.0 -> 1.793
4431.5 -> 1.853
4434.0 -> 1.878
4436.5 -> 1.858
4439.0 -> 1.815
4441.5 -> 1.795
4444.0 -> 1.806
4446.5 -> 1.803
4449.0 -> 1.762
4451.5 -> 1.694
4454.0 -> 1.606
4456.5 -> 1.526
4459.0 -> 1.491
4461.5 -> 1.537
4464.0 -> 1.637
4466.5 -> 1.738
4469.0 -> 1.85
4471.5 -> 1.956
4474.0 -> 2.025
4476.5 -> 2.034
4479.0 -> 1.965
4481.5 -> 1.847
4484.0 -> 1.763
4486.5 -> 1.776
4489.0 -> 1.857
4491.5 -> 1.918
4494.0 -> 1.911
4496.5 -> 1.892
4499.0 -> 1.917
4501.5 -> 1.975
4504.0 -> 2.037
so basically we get -2.4 Angstrom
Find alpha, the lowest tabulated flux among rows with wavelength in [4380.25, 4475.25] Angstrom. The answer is 1.47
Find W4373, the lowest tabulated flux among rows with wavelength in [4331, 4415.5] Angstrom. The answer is 1.231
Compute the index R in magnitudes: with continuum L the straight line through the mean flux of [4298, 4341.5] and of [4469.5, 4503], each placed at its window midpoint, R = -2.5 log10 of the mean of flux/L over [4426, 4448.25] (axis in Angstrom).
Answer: -0.06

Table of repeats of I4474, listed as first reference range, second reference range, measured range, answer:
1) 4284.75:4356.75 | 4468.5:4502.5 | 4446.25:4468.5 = 2.0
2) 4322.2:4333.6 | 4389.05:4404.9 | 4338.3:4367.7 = -1.3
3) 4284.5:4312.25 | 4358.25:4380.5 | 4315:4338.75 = -0.6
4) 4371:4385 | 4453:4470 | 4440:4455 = -1.4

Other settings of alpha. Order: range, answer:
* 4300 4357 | 0.9966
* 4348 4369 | 1.503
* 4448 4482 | 1.491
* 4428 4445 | 1.793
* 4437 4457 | 1.526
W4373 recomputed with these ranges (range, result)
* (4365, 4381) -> 1.478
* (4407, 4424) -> 1.651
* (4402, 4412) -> 1.603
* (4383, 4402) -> 1.48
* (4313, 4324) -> 1.293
